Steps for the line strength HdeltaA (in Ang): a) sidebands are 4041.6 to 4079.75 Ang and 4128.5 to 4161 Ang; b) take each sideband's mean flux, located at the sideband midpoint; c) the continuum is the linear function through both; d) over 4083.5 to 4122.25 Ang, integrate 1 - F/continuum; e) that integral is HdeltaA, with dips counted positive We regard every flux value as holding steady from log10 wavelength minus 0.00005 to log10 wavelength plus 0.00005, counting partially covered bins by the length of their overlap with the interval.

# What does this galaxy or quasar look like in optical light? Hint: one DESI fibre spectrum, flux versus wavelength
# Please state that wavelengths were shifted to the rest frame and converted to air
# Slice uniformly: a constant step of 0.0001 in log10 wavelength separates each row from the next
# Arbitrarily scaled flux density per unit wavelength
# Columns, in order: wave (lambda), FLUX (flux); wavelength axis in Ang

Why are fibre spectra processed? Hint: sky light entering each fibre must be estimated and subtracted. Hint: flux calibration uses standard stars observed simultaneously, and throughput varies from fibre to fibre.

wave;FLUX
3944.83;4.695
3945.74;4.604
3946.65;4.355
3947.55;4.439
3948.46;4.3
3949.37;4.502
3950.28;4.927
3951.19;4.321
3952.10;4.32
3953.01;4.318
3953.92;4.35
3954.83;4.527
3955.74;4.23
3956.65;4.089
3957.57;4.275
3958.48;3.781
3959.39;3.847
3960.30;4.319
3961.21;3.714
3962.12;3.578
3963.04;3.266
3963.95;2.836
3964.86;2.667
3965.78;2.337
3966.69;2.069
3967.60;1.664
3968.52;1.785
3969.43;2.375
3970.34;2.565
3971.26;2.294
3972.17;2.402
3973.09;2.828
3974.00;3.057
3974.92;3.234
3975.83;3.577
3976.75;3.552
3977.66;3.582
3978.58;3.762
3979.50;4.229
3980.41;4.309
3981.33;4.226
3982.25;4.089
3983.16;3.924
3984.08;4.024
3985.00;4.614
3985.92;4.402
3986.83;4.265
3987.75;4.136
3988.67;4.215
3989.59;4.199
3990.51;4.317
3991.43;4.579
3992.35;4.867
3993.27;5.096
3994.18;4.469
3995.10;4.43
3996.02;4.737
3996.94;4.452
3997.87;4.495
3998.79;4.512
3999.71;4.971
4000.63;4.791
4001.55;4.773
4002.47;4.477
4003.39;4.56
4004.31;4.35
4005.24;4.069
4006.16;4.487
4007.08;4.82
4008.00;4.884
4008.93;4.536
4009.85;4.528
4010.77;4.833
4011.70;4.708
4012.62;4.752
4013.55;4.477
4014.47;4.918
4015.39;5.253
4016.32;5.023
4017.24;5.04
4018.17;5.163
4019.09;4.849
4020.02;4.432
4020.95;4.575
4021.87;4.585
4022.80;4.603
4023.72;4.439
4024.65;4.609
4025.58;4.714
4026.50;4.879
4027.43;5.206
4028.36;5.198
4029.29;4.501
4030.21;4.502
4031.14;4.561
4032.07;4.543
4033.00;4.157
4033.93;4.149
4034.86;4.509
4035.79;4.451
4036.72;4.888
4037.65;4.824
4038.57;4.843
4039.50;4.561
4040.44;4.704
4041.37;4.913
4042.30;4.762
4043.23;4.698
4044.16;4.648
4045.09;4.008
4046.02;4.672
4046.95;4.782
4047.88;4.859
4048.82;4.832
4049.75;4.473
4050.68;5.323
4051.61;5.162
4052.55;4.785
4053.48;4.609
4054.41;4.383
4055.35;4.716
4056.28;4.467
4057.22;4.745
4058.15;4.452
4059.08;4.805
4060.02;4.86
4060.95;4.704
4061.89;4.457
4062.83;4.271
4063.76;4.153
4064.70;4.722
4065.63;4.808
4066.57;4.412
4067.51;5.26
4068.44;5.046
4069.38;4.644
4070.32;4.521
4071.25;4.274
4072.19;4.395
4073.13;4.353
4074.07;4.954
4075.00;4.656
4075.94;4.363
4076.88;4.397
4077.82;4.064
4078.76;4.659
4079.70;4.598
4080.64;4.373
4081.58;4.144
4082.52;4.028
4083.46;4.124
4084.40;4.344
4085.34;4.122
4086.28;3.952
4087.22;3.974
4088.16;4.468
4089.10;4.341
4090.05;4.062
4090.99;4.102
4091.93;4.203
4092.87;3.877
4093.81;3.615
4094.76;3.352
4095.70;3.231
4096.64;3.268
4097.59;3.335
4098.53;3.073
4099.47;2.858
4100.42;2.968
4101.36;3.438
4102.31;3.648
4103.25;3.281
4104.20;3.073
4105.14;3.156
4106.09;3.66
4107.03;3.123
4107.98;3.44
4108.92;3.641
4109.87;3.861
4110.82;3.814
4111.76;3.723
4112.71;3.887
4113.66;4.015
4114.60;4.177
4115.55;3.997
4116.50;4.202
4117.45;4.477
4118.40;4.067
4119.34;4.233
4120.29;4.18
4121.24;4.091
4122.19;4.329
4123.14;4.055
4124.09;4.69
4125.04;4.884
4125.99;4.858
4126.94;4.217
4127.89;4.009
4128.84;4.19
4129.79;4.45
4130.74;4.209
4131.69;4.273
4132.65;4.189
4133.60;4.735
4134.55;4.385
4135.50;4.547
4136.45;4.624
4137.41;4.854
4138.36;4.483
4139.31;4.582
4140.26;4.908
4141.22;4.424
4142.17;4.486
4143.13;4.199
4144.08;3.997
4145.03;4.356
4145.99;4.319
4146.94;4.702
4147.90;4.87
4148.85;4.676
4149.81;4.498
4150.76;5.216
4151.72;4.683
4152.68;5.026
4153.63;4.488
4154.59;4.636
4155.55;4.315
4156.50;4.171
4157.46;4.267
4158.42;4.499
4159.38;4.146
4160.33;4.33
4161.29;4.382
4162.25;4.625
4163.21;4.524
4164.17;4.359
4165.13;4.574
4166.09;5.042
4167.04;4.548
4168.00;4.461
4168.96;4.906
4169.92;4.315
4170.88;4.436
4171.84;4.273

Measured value 6.7 Ang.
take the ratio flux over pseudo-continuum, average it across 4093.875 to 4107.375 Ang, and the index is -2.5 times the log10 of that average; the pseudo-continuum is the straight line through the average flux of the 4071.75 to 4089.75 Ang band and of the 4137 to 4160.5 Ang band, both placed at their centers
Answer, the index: 0.322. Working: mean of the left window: 4.33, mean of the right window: 4.53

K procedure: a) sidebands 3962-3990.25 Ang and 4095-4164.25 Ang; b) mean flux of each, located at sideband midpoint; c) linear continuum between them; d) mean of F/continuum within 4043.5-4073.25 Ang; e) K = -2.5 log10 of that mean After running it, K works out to -0.22 mag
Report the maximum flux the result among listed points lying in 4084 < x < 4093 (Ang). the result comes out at 4.468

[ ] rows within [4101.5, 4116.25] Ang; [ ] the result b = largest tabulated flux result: 4.177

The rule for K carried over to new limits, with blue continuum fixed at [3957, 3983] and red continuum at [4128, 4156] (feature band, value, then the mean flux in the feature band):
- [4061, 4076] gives -0.16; 4.59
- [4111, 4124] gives 0.06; 4.12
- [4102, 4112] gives 0.22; 3.49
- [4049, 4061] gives -0.22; 4.74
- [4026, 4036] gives -0.24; 4.61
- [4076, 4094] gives -0.03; 4.19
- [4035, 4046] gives -0.23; 4.66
